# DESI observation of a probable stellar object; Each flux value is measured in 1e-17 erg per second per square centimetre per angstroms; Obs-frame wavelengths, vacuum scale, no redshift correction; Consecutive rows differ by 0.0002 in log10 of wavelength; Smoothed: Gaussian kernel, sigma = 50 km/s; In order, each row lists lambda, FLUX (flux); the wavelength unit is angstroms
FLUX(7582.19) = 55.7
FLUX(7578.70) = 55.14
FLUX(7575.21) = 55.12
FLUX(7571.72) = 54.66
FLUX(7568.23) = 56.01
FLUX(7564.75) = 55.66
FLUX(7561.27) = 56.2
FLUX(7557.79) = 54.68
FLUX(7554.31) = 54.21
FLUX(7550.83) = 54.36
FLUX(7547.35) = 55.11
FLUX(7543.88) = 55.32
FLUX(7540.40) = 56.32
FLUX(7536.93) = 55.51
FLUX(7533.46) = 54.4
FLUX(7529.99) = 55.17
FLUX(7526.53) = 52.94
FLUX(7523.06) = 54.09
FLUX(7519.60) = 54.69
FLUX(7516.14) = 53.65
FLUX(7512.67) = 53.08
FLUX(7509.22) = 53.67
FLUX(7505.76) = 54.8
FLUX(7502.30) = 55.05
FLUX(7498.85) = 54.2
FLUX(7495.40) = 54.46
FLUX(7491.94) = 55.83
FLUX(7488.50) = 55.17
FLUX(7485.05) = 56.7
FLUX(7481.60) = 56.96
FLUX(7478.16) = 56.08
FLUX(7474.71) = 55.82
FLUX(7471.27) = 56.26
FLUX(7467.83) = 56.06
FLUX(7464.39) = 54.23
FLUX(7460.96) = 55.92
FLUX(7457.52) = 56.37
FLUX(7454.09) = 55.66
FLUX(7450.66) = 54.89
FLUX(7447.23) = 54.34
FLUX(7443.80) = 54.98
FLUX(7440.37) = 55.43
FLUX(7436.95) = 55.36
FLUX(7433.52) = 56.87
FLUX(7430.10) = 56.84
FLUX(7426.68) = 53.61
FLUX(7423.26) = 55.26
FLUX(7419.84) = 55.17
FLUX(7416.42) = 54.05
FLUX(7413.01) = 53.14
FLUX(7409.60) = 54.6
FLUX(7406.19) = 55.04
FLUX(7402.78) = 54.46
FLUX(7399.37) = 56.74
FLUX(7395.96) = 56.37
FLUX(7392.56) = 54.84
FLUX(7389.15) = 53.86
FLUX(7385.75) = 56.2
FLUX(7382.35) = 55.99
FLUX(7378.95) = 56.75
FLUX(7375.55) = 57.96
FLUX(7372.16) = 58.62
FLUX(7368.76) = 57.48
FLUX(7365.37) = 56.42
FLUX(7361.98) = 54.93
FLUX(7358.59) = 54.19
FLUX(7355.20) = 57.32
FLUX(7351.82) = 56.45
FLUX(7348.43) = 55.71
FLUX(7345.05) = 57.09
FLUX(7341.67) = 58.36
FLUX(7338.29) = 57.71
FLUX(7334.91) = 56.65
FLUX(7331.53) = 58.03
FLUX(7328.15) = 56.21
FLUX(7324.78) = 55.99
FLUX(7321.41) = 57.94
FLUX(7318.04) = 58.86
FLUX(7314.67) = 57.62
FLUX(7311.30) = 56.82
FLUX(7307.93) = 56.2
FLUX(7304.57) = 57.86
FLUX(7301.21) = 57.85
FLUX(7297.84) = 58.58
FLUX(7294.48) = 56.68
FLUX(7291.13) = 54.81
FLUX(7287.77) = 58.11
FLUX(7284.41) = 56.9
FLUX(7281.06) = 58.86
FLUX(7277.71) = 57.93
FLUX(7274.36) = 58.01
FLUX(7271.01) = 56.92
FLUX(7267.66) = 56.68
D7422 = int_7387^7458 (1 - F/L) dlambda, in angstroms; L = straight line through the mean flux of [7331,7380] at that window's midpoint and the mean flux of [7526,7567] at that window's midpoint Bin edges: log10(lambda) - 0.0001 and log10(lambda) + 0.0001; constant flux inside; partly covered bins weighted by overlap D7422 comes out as 1.4 angstroms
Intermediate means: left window 56.9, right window 55.1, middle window 55.1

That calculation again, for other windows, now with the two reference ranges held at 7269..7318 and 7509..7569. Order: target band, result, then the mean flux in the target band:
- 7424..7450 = 0.2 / 55.3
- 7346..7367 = 0.3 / 55.9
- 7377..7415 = 0.7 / 55.3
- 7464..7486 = -0.3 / 56.1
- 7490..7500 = 0.1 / 54.9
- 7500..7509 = 0.1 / 54.7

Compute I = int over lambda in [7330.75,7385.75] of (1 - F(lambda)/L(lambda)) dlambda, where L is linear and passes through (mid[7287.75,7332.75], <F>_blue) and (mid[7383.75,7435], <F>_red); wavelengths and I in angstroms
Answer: -0.6 angstroms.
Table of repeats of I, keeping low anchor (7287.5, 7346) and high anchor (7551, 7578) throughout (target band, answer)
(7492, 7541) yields 1.0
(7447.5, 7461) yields 0.1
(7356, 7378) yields 0.1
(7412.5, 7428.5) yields 0.6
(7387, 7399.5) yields 0.3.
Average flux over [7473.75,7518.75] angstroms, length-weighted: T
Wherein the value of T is 55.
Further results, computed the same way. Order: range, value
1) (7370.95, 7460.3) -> 55.5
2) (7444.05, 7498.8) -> 55.6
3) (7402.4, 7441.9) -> 55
